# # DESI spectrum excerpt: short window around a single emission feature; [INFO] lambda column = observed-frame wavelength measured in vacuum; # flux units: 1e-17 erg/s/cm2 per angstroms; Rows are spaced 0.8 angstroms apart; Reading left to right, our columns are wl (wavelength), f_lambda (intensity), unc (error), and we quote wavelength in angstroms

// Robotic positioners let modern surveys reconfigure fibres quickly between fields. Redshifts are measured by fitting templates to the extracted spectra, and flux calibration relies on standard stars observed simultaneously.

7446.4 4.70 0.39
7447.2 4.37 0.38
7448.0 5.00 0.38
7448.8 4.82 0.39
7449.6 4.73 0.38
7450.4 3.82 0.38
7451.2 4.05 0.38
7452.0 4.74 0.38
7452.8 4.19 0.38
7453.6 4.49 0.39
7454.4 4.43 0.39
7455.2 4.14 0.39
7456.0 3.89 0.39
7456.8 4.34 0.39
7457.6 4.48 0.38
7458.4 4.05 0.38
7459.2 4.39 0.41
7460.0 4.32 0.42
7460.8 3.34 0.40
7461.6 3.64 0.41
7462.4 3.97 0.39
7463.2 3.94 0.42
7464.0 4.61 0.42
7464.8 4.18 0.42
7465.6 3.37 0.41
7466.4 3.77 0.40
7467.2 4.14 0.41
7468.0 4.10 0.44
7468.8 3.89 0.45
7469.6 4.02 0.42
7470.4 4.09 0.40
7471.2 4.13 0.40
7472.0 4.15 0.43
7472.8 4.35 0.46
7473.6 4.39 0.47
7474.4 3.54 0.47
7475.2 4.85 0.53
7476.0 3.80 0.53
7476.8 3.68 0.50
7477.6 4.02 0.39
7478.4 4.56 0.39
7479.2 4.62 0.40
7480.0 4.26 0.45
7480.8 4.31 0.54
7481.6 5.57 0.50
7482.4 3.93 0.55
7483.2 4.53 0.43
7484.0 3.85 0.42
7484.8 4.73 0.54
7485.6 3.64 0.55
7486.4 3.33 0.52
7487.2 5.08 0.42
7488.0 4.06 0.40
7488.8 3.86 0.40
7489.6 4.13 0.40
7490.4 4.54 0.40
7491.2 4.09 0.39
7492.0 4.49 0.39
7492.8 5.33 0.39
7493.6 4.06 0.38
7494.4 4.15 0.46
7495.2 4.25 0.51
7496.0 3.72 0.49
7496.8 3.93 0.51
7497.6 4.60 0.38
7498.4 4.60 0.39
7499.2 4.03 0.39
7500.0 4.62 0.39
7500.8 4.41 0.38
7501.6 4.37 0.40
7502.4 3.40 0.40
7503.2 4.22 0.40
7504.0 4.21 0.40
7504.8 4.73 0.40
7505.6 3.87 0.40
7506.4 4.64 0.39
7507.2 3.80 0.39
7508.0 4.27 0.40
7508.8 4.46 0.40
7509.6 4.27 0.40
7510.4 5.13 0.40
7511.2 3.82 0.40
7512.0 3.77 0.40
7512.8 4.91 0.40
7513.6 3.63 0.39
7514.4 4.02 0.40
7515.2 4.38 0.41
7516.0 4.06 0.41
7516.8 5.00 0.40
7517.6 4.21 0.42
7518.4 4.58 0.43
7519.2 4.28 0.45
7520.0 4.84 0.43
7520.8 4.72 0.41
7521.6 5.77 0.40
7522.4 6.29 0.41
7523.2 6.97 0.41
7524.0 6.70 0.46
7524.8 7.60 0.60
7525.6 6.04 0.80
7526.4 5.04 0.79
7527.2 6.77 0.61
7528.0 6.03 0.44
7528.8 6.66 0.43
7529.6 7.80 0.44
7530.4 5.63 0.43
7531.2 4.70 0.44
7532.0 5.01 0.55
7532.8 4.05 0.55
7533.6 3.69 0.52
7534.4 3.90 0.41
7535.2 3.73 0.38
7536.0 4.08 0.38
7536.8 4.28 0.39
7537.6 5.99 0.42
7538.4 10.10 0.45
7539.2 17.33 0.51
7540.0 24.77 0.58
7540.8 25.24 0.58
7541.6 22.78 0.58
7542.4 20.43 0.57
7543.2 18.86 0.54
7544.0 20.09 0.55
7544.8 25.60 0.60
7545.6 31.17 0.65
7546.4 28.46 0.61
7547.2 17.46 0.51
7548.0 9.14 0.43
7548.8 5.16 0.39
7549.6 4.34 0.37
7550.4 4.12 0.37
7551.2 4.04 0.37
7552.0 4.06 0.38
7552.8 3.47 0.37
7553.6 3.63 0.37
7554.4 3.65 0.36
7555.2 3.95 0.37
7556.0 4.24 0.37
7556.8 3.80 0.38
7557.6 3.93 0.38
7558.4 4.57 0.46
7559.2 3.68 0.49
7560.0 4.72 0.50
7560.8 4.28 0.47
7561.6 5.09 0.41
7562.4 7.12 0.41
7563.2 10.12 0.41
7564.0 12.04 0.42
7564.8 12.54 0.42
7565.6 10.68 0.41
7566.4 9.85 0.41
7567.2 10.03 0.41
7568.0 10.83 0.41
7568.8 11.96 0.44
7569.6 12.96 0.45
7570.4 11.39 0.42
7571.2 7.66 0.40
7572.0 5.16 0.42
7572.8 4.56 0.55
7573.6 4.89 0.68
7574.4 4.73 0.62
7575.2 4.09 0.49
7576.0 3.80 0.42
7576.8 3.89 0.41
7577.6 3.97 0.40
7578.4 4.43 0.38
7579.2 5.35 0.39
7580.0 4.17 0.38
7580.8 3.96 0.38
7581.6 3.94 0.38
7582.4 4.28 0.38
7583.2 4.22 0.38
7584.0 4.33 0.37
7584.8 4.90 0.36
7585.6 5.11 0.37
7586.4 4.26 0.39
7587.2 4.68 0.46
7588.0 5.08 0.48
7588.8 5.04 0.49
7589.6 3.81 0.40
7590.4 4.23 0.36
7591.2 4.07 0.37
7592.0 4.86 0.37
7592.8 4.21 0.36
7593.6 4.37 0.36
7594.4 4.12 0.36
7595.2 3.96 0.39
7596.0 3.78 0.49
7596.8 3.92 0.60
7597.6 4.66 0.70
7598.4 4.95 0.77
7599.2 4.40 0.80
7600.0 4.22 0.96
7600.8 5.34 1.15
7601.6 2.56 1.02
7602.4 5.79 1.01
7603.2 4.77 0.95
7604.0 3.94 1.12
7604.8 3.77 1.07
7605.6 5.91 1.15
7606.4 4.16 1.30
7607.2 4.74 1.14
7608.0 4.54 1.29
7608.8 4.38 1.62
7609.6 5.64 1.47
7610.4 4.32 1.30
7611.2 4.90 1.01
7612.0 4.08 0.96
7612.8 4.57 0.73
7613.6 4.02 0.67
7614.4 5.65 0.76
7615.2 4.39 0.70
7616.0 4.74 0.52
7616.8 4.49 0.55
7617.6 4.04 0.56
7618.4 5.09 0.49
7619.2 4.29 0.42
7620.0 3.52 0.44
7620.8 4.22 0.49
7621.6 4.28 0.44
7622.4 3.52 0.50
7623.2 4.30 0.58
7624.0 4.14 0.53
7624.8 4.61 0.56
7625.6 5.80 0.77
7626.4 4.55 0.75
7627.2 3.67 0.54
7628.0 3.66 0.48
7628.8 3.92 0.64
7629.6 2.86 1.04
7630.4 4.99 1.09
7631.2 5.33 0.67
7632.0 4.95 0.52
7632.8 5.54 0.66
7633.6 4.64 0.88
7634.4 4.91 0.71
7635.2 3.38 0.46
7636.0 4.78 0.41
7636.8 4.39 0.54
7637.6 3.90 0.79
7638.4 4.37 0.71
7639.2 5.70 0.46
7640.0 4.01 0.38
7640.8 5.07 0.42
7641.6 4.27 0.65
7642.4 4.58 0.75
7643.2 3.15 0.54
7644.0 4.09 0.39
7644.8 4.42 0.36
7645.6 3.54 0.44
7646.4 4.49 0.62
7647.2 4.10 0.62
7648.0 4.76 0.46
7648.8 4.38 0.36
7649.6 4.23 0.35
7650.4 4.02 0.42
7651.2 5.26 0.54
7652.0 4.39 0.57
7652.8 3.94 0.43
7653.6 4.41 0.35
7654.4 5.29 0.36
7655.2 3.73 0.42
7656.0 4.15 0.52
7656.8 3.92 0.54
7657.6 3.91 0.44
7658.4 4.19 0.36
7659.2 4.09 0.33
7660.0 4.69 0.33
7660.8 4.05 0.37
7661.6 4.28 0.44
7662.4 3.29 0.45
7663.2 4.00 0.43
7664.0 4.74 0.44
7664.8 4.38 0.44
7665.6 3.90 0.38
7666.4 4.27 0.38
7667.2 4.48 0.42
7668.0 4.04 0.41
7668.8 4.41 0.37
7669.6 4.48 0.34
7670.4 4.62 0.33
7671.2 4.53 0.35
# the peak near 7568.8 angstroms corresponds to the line [N II] 6583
